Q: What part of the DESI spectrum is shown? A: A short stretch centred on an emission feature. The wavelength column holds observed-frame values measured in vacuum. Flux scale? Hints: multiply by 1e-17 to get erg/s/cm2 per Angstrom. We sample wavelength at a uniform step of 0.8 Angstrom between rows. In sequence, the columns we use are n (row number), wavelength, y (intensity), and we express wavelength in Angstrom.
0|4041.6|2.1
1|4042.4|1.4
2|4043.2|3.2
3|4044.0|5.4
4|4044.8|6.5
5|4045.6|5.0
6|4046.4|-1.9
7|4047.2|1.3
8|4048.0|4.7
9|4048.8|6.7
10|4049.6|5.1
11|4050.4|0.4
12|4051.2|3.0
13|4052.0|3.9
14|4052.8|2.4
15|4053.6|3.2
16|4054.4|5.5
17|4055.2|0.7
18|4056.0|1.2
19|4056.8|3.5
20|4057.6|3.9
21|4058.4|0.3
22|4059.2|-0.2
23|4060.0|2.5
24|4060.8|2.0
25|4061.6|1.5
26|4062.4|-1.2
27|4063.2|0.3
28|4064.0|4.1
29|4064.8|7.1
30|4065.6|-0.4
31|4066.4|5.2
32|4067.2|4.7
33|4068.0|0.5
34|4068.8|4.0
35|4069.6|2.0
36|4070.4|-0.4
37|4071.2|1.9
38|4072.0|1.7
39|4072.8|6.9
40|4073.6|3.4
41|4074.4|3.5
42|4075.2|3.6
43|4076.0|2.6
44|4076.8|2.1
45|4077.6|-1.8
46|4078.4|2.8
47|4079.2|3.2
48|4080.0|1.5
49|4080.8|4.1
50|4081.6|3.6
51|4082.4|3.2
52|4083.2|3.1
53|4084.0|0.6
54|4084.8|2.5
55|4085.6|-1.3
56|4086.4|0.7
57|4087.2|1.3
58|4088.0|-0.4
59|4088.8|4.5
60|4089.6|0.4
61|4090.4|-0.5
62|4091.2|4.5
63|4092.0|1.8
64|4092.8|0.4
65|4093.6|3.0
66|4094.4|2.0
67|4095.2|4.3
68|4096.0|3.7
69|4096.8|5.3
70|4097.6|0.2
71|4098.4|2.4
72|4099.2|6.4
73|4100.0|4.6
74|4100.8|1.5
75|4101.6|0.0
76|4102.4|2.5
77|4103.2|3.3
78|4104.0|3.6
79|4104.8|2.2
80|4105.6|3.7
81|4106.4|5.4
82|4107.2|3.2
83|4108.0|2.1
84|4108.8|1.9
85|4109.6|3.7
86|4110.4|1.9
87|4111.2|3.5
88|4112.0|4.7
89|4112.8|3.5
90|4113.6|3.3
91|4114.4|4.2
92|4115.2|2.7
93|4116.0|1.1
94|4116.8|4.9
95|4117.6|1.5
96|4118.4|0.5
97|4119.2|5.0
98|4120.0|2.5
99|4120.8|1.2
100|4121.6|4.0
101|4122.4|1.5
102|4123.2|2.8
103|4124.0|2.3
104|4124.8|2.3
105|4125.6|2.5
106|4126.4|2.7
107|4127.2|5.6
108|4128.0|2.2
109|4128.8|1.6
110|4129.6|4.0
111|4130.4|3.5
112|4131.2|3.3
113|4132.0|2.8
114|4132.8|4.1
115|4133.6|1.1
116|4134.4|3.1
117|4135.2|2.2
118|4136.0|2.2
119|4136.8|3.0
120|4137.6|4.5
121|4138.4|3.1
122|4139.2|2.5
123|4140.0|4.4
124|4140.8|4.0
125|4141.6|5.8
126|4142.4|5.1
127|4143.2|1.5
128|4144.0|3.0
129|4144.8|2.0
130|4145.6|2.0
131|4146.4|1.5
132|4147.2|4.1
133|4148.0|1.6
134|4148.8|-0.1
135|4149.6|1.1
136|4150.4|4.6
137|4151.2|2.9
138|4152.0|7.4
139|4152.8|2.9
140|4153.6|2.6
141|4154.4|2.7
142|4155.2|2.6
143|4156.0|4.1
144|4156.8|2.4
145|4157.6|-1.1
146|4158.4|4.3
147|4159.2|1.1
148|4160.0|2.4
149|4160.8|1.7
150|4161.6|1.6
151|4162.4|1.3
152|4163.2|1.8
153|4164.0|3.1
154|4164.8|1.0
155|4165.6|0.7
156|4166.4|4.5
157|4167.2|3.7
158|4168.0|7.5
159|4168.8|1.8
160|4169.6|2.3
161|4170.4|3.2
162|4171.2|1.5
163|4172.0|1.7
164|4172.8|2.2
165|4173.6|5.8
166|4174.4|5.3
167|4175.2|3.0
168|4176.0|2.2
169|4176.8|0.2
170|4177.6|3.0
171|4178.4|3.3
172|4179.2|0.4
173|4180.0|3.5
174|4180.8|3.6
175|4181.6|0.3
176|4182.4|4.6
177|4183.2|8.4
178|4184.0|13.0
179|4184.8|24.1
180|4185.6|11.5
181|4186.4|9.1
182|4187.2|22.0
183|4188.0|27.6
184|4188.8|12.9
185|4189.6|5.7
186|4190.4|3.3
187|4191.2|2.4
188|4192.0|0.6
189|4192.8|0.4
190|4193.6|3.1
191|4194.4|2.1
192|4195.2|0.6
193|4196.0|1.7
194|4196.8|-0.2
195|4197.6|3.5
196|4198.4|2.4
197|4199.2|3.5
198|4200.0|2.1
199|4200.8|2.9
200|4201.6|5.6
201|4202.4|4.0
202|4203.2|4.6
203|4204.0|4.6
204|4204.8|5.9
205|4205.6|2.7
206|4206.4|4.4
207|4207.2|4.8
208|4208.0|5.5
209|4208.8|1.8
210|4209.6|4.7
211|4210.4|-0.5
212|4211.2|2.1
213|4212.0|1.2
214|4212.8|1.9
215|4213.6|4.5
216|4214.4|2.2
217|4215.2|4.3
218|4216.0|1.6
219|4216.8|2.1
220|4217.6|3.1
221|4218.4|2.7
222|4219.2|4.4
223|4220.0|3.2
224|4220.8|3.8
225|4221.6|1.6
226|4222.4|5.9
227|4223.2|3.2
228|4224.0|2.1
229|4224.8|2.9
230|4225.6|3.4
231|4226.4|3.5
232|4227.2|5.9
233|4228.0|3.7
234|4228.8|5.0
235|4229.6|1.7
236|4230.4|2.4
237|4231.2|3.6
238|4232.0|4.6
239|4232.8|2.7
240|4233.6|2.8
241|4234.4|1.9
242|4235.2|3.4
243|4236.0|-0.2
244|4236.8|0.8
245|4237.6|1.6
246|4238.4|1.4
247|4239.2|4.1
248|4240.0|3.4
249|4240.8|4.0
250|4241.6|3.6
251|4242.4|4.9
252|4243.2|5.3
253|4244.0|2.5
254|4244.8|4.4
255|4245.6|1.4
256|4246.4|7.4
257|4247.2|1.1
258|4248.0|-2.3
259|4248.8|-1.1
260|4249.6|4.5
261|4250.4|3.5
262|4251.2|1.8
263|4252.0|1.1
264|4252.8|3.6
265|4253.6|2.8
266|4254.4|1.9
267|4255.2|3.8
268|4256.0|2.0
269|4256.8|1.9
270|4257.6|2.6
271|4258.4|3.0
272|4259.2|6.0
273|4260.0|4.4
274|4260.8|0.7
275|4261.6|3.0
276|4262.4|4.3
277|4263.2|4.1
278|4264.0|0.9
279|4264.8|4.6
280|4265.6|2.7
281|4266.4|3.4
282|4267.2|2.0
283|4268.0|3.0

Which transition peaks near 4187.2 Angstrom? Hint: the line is [O II]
